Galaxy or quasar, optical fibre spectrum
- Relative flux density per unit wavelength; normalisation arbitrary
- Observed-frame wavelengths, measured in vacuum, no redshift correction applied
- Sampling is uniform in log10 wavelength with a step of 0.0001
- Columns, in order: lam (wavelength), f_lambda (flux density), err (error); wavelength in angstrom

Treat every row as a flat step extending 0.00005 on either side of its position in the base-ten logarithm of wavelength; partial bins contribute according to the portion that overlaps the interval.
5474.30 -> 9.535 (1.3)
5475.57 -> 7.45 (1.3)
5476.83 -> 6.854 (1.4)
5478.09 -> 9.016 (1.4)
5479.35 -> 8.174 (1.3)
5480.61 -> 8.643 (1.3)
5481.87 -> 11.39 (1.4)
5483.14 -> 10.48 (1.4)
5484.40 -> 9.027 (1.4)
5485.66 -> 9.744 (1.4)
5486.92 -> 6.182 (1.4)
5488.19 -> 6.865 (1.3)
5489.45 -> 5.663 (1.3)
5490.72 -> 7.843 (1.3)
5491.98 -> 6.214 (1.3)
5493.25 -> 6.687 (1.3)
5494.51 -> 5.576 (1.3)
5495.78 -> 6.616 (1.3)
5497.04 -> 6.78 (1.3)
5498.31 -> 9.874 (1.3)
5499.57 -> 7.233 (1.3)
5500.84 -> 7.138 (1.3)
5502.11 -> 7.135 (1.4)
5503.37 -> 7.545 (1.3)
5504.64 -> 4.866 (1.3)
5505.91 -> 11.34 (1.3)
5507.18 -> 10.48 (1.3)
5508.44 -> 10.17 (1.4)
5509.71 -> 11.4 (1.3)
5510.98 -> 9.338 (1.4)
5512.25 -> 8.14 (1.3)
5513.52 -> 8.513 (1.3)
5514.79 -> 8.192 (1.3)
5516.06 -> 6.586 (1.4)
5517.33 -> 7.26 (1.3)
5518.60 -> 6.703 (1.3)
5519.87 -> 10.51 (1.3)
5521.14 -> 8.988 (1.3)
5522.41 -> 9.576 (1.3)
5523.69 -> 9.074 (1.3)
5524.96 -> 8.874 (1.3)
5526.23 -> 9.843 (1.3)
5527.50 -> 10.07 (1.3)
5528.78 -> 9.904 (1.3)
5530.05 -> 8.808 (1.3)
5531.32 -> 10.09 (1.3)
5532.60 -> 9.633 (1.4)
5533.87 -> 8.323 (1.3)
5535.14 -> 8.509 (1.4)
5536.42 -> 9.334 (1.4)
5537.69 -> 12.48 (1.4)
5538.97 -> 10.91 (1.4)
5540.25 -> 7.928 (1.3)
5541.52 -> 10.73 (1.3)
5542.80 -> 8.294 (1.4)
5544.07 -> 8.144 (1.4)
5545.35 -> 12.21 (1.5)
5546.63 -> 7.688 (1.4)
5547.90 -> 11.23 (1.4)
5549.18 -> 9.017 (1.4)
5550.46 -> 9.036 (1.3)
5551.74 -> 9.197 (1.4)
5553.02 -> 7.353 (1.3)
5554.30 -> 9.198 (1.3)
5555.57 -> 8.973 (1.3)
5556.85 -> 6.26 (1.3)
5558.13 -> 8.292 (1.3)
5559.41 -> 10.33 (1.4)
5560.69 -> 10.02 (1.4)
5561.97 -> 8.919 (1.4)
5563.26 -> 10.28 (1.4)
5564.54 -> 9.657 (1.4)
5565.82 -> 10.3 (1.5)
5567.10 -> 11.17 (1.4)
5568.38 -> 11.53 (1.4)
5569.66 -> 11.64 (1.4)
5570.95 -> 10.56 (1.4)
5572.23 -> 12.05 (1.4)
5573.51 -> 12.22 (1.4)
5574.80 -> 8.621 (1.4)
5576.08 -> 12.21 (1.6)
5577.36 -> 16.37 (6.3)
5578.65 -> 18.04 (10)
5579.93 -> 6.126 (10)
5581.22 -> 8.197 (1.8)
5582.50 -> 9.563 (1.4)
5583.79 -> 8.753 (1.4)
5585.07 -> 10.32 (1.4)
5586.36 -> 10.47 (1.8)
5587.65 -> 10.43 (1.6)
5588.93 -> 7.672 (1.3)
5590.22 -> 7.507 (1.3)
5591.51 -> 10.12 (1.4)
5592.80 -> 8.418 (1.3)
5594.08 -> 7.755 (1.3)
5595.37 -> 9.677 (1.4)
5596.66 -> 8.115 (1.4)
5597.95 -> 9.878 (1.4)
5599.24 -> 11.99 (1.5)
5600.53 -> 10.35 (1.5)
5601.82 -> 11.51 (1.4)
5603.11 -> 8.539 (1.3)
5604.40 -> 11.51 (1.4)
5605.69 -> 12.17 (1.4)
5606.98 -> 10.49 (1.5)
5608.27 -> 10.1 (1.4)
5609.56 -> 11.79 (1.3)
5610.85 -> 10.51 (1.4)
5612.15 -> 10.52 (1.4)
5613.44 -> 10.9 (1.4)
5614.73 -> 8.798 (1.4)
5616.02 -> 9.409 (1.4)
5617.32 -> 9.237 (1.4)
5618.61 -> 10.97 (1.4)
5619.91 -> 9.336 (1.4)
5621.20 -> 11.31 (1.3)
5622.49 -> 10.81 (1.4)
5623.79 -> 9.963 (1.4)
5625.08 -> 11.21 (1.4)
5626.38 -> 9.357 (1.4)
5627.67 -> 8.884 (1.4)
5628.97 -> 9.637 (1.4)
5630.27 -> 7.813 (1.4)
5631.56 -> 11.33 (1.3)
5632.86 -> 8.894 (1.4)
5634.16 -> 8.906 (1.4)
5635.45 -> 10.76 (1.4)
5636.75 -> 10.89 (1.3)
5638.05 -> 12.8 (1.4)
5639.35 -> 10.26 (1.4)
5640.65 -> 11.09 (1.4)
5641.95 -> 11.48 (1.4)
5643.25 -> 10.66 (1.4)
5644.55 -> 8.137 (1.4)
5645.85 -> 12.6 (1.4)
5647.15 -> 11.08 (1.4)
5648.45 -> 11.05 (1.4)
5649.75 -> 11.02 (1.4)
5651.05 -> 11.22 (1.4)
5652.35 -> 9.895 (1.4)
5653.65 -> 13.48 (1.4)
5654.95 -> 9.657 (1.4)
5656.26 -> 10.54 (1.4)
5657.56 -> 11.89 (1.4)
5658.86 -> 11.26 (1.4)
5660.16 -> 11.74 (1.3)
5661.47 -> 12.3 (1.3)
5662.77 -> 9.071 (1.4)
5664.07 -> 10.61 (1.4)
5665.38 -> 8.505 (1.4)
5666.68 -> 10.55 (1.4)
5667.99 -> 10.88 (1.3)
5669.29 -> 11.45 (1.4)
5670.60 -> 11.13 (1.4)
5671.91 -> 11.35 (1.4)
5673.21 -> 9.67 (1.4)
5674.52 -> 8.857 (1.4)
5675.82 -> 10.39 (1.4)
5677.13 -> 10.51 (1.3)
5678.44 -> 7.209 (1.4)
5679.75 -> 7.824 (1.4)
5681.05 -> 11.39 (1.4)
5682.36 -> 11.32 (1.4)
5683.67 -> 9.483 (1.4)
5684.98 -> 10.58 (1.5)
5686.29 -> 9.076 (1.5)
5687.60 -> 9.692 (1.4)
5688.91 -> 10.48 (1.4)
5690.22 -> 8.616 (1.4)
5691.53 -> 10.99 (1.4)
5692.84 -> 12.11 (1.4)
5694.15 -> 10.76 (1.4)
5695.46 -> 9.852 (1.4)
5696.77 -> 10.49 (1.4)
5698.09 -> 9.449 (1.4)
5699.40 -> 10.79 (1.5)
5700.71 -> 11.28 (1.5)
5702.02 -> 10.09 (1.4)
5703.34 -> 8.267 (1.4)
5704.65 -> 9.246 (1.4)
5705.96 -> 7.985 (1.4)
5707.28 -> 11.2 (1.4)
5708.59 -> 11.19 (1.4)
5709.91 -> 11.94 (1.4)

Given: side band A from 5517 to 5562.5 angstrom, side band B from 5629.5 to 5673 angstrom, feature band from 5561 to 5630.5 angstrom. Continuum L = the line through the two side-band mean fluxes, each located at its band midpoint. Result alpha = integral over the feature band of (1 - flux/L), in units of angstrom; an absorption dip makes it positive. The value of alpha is -2.1 angstrom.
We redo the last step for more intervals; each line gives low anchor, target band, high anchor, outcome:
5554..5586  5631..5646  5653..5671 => 0.30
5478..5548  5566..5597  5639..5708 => -3.06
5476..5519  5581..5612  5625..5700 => -1.31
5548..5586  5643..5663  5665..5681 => -2.08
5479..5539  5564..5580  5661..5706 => -4.66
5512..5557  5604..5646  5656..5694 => -1.96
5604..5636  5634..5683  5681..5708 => -2.34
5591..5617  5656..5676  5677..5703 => -1.12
